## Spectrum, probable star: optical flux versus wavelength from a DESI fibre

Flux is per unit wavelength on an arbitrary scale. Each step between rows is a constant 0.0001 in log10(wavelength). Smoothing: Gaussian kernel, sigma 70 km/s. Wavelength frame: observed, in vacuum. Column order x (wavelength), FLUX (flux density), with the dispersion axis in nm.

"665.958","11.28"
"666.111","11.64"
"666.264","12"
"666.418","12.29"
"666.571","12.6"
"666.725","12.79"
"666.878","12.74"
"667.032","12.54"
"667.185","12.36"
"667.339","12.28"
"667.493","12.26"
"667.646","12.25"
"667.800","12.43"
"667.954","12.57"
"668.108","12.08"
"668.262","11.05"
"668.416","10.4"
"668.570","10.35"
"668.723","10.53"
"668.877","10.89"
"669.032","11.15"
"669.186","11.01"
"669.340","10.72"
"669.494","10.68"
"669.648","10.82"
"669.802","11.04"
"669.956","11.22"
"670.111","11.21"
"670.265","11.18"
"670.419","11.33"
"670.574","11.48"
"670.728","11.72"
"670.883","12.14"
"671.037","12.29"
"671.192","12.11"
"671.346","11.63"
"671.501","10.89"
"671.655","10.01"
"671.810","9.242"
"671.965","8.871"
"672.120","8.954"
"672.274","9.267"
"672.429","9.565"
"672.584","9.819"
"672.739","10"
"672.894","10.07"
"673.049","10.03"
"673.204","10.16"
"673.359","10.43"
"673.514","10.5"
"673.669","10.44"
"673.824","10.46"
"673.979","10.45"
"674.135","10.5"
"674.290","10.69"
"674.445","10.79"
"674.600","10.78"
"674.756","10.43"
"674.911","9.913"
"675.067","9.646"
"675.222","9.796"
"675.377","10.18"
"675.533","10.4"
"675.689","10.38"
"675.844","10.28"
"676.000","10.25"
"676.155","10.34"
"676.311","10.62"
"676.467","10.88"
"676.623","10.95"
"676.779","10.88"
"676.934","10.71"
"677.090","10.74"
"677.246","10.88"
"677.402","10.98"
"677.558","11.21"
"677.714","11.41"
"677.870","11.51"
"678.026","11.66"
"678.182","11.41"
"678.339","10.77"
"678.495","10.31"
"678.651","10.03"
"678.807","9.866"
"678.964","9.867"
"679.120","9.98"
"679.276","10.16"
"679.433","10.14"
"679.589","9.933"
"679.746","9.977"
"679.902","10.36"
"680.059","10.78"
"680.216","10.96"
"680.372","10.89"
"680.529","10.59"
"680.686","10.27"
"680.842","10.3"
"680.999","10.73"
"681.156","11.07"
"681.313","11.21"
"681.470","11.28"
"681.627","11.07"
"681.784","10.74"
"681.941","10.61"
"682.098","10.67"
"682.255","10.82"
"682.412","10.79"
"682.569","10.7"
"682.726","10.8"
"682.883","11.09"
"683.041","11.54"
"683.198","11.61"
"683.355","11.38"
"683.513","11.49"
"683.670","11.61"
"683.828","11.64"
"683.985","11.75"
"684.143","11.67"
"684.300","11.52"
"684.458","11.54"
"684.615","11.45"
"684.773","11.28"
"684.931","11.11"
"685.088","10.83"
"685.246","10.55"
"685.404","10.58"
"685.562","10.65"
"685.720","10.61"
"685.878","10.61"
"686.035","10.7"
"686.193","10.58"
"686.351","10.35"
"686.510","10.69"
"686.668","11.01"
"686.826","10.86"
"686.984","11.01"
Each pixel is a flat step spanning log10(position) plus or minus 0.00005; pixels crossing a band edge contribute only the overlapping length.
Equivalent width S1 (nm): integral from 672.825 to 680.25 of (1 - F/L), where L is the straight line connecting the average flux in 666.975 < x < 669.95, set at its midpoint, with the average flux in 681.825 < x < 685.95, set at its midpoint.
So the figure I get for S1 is 0.51 nm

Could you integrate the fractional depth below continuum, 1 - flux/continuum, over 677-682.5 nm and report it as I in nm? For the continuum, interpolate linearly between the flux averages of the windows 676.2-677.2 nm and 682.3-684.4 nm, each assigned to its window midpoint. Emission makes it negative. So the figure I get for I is 0.18 nm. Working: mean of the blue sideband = 10.8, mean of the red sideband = 11.3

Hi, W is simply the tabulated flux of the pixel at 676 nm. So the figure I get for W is 10.25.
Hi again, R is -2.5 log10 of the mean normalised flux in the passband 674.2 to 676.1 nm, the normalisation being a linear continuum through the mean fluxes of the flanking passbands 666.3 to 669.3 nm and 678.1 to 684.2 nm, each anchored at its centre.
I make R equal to 0.10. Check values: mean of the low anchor 11.8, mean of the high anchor 10.8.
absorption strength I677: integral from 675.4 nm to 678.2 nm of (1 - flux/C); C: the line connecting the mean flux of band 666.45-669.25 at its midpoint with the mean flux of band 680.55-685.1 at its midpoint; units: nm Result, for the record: 0.137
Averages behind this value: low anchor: 11.8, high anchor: 11.1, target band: 10.8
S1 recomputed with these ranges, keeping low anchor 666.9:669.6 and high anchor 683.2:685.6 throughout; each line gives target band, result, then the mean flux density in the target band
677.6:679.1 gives 0.08 nm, 10.7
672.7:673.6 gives 0.10 nm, 10.2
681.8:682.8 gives 0.05 nm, 10.7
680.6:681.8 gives 0.05 nm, 10.8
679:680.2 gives 0.12 nm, 10.2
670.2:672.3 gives 0.12 nm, 10.8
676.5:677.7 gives 0.05 nm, 10.9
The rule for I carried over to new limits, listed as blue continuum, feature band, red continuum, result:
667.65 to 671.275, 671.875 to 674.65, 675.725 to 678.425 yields 0.26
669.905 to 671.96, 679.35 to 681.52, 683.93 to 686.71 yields 0.09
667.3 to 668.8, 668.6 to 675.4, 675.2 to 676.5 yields 0.25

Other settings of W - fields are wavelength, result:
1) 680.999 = 10.73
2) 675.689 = 10.38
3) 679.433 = 10.14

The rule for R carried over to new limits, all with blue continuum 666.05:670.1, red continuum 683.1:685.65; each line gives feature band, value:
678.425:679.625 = 0.14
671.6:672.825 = 0.22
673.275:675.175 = 0.11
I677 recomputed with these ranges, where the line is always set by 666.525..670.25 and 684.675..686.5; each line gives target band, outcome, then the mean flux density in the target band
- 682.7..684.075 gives -0.08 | 11.5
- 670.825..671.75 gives 0.00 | 11.5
